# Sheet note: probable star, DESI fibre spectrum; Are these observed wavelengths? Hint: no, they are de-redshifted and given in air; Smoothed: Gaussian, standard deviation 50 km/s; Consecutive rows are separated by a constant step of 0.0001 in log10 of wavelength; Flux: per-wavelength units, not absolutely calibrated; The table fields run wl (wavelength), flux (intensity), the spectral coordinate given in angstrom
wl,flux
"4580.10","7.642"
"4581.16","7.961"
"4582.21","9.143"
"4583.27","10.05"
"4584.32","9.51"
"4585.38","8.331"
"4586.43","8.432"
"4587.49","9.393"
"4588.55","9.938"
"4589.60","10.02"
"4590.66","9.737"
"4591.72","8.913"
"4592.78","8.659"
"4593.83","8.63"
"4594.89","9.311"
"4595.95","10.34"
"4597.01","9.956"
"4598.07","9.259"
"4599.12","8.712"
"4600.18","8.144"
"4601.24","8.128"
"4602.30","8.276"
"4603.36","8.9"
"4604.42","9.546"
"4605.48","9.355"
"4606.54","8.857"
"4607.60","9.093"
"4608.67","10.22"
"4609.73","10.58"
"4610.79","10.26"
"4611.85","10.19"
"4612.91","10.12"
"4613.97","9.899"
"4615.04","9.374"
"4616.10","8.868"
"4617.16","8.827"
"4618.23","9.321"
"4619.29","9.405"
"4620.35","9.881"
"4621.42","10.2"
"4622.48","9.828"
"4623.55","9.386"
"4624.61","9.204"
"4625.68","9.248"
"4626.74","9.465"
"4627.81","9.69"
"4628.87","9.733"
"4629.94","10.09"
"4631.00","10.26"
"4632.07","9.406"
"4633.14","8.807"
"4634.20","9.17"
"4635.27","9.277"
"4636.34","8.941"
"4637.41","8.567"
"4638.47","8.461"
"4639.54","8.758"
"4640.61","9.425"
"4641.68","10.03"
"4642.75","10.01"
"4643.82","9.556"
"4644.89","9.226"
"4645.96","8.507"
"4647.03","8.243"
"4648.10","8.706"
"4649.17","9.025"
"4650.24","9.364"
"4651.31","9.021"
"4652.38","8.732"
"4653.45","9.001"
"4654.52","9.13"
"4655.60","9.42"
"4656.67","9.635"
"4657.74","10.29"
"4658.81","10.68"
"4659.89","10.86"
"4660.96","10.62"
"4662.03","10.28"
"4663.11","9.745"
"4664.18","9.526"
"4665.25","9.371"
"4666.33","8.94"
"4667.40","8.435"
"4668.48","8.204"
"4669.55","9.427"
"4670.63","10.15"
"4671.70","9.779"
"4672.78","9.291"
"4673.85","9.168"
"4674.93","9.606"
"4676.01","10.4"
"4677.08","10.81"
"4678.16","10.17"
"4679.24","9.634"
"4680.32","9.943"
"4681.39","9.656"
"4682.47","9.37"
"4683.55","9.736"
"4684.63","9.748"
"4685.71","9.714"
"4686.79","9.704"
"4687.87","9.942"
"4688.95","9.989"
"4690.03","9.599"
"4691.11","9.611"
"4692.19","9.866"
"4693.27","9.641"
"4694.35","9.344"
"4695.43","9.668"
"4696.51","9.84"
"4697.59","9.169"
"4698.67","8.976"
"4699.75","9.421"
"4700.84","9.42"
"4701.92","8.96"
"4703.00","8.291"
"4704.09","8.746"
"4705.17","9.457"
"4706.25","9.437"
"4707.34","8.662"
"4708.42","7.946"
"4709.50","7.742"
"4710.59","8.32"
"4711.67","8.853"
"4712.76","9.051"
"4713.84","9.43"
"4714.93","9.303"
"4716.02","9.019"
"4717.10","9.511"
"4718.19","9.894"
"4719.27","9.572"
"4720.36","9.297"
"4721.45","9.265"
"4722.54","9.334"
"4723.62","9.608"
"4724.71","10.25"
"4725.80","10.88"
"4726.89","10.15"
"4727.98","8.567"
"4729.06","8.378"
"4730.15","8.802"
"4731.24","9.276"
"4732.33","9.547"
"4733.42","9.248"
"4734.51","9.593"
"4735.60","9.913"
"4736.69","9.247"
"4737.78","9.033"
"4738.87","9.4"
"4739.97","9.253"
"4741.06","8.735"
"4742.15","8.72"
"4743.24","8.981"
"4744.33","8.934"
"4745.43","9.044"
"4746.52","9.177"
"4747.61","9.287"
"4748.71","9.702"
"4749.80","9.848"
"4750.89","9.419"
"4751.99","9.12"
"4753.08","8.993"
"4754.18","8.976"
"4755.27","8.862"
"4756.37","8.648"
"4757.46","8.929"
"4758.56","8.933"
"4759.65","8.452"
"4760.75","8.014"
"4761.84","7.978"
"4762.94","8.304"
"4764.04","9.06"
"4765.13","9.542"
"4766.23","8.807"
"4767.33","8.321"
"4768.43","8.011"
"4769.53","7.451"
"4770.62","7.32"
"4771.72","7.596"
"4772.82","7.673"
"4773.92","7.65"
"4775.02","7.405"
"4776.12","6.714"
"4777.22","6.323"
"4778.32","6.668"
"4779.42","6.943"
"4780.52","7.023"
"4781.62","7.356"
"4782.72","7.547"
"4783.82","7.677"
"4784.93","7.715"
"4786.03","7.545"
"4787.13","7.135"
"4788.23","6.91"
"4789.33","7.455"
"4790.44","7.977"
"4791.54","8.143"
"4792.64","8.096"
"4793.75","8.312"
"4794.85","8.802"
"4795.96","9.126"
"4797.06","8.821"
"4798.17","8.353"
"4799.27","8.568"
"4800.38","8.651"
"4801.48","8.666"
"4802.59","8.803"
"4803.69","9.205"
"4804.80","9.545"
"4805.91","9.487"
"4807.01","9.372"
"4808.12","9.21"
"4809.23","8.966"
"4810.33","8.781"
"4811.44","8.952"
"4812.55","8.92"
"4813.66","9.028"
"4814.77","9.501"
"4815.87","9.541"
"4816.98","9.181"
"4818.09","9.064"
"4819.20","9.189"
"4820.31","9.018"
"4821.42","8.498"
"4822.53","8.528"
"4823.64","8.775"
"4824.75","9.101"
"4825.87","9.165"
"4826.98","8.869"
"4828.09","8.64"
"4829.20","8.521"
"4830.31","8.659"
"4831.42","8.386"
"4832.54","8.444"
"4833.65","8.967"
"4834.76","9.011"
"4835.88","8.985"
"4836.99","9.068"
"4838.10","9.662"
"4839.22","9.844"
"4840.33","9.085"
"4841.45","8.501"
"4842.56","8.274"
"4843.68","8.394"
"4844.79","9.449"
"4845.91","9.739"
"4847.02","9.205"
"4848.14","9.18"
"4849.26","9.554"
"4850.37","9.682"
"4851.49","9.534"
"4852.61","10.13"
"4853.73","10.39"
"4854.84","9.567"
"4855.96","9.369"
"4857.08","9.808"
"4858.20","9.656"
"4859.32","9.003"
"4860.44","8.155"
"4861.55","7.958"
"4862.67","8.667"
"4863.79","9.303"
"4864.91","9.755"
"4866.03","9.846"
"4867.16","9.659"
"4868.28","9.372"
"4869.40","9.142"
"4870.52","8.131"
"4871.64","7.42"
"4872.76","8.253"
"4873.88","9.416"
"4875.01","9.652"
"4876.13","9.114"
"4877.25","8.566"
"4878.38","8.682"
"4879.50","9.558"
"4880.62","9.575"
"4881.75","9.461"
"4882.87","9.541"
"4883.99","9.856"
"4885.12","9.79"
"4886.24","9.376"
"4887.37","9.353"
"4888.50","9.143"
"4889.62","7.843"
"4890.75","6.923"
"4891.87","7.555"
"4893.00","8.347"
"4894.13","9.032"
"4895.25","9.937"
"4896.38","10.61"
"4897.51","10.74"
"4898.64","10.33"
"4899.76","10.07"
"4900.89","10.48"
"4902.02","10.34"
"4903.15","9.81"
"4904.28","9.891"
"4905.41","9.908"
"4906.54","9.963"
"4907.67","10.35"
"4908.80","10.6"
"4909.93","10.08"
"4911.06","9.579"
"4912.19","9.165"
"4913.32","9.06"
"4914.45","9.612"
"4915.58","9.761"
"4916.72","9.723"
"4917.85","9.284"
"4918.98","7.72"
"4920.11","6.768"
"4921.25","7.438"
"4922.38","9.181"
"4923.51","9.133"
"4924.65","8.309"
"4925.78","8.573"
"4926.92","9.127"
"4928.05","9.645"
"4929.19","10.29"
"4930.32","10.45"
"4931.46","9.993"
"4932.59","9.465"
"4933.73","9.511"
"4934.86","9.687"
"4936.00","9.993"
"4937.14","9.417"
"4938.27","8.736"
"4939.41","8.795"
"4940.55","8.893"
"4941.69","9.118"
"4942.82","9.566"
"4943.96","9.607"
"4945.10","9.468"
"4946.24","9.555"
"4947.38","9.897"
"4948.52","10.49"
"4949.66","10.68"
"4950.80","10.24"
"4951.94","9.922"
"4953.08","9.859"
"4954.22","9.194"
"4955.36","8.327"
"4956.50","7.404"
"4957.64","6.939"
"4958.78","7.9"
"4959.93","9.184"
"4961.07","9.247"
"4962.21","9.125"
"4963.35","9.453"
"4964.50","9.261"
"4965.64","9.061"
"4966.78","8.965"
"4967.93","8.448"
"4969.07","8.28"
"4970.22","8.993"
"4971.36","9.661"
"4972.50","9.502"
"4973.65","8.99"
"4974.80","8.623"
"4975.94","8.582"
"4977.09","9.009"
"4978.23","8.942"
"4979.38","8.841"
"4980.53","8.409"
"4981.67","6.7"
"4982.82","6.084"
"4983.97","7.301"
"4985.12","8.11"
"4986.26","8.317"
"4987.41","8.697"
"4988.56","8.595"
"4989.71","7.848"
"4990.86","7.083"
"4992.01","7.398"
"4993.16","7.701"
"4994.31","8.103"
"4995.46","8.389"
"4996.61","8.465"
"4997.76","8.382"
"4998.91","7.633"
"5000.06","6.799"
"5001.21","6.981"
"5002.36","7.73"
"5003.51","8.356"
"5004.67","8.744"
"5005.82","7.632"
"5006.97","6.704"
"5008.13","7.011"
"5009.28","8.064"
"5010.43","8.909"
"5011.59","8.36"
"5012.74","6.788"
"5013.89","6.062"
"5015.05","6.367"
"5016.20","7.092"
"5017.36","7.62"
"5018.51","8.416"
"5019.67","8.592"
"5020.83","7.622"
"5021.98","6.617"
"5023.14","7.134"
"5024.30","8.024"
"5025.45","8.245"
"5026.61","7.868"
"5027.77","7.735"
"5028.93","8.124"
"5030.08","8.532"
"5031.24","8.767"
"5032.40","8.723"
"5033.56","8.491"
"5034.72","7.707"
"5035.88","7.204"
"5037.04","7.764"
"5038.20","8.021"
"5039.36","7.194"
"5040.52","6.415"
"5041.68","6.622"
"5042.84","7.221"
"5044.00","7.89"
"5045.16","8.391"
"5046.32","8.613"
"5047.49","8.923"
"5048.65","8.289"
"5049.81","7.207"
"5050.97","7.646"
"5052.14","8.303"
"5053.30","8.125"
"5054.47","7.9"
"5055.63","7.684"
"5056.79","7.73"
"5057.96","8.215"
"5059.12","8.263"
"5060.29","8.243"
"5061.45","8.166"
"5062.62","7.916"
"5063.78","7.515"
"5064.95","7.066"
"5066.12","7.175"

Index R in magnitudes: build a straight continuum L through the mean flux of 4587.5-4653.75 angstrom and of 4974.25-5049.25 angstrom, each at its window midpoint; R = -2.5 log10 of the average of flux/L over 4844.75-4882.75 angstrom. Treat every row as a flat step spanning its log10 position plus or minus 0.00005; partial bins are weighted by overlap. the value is -0.10 mag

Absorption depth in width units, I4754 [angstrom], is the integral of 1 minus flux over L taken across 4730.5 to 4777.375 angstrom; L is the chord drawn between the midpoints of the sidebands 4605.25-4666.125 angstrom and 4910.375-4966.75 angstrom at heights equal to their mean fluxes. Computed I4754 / 3.37 angstrom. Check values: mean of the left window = 9.49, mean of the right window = 9.2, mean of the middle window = 8.7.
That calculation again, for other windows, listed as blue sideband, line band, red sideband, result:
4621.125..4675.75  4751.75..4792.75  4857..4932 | 6.24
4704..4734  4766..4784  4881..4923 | 3.59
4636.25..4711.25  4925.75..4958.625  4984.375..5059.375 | -4.93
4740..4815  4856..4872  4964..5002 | -1.30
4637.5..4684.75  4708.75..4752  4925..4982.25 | 0.69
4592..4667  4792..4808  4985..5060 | -0.25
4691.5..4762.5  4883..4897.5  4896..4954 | 0.67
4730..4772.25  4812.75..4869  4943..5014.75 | -2.79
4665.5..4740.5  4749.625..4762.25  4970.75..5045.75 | 0.41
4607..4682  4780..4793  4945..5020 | 2.14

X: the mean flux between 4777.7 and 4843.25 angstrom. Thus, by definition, 8.58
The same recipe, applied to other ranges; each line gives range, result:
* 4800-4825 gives 9.05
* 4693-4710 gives 9.04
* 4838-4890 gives 9.2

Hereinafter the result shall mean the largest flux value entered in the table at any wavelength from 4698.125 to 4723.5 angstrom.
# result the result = 9.894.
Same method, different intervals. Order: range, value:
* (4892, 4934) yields 10.74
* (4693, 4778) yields 10.88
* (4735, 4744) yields 9.913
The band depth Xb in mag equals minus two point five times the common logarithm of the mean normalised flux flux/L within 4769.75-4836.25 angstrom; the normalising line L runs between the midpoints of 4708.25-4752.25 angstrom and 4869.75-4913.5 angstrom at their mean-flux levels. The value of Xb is 0.115 mag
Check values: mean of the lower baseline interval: 9.25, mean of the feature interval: 8.37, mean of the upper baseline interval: 9.38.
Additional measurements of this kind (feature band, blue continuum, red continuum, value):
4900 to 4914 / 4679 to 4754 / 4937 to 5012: -0.14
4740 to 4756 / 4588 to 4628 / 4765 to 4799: -0.13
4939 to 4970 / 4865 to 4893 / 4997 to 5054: -0.10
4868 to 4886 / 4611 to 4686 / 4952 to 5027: -0.07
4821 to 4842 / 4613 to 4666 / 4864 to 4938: 0.06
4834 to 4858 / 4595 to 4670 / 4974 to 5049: -0.10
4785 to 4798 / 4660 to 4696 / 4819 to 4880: 0.16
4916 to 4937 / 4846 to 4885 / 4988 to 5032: -0.06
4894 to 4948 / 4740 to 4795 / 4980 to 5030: -0.20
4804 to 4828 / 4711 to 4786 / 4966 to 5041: -0.07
